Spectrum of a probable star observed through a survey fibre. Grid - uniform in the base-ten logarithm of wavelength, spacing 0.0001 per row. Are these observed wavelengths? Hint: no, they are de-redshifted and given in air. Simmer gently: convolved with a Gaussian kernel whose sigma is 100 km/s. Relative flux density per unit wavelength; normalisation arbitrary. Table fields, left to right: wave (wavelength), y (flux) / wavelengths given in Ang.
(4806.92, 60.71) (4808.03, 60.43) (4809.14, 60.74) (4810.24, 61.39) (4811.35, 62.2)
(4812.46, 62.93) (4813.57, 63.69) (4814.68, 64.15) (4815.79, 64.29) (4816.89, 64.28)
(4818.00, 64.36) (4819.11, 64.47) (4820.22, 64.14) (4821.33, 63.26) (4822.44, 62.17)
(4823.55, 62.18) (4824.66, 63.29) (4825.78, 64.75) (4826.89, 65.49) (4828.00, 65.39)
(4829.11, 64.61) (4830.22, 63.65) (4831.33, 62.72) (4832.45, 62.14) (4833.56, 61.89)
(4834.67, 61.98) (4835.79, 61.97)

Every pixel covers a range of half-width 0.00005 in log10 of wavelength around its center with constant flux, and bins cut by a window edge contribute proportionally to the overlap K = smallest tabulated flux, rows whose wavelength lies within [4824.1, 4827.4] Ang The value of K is 63.29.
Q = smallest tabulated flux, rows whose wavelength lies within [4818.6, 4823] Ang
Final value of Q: 62.17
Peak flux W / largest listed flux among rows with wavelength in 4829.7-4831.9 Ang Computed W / 63.65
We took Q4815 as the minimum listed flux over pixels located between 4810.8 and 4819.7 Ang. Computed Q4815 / 62.2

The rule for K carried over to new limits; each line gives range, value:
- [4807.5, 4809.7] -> 60.43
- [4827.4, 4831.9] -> 62.72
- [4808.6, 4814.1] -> 60.74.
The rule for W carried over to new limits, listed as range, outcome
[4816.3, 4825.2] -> 64.47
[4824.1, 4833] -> 65.49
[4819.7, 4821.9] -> 64.14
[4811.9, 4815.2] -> 64.15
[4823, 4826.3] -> 64.75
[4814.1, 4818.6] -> 64.36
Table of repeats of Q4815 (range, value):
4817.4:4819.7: 64.36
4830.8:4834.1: 61.89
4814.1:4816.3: 64.15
